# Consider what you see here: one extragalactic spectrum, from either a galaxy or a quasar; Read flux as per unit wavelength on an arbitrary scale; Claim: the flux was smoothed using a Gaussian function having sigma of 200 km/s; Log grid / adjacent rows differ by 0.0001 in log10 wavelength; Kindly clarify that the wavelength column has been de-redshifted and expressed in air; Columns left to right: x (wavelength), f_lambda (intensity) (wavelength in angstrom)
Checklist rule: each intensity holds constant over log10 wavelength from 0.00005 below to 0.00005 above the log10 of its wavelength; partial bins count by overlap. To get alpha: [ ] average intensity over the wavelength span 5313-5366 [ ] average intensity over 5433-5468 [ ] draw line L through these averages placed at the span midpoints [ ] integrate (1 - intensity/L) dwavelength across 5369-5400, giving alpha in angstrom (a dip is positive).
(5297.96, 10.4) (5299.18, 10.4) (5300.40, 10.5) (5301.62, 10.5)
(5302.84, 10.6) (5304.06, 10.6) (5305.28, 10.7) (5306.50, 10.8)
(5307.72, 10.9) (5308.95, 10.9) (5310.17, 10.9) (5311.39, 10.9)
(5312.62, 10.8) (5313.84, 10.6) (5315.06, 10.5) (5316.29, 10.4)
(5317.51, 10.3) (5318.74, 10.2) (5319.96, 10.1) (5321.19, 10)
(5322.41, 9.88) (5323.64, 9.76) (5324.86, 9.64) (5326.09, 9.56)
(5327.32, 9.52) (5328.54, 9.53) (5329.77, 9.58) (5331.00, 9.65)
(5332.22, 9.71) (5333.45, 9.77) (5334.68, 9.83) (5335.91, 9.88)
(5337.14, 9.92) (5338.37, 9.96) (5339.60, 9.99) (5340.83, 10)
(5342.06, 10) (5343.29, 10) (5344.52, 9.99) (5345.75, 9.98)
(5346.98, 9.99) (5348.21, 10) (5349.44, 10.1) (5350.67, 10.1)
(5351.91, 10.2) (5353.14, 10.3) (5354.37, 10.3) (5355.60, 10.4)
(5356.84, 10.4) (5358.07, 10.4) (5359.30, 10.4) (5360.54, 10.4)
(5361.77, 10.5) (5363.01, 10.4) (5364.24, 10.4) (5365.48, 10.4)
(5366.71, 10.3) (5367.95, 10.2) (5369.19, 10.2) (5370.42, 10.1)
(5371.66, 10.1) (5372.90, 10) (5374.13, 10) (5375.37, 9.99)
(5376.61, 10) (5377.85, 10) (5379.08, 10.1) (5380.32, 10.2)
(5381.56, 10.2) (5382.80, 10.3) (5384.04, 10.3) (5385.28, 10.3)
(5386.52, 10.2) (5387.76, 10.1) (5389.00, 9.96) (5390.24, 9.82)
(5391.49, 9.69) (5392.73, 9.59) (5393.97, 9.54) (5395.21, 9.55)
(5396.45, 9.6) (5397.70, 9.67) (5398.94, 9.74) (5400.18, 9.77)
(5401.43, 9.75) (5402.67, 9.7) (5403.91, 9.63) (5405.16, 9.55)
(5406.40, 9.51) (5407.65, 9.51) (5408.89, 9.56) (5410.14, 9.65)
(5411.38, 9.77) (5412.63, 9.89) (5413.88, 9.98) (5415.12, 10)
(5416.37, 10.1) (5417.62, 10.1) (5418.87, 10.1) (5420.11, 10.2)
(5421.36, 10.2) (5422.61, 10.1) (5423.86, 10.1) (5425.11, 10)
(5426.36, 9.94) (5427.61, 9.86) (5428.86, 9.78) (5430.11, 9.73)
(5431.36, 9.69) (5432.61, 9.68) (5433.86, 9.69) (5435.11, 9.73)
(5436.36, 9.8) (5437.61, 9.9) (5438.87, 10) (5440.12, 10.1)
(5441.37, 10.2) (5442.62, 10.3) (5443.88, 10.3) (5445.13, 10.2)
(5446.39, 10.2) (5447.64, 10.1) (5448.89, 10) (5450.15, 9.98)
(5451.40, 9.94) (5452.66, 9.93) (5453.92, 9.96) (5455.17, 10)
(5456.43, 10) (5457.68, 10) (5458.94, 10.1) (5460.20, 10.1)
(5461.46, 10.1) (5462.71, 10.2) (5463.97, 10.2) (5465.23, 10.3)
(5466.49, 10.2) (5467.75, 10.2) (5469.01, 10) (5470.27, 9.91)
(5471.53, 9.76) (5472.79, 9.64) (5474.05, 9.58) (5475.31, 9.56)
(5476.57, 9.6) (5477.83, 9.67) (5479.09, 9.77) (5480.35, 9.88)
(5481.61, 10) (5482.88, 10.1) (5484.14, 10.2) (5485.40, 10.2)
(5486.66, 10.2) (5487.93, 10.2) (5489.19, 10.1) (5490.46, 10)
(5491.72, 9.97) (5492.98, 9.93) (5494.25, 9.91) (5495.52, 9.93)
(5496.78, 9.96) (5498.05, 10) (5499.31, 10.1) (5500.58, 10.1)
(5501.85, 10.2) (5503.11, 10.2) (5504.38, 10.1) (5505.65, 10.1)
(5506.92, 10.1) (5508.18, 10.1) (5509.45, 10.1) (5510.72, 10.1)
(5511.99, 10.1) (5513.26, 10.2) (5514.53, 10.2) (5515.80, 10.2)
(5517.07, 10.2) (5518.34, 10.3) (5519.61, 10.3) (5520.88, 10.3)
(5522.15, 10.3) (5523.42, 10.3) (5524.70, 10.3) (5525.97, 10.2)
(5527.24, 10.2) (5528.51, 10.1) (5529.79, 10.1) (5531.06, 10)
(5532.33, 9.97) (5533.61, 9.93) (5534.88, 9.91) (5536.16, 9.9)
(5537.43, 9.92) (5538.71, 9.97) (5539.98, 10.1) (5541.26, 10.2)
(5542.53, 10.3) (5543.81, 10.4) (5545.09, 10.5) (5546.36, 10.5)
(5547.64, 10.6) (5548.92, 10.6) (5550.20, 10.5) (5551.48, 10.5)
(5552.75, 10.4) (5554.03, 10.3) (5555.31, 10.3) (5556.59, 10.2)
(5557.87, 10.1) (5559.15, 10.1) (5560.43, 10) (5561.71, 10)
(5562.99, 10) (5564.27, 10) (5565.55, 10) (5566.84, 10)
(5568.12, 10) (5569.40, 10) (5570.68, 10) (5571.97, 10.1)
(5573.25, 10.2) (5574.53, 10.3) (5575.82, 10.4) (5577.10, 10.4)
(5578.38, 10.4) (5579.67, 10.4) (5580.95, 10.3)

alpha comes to 0.3 angstrom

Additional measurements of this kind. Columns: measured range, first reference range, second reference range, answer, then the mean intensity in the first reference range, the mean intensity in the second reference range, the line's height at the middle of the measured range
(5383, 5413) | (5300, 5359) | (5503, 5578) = 1.2 angstrom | 10.2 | 10.2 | 10.2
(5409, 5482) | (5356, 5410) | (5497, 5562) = 0.9 angstrom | 10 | 10.2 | 10.1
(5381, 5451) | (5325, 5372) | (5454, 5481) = 0.6 angstrom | 10.1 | 9.94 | 9.99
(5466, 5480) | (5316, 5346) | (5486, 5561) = 0.4 angstrom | 9.88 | 10.2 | 10.1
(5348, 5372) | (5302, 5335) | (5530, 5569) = -0.2 angstrom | 10.2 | 10.2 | 10.2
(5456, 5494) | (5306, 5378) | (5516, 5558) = 0.8 angstrom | 10.2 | 10.2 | 10.2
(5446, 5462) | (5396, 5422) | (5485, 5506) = -0.1 angstrom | 9.81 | 10.1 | 9.94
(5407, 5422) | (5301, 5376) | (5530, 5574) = 0.4 angstrom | 10.2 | 10.2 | 10.2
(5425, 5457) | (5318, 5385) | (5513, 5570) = 0.5 angstrom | 10.1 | 10.2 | 10.1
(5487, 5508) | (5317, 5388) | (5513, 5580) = 0.2 angstrom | 10.1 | 10.2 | 10.2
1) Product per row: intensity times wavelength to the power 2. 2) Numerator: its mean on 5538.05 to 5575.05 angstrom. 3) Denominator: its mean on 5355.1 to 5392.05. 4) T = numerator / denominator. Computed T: 1.1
